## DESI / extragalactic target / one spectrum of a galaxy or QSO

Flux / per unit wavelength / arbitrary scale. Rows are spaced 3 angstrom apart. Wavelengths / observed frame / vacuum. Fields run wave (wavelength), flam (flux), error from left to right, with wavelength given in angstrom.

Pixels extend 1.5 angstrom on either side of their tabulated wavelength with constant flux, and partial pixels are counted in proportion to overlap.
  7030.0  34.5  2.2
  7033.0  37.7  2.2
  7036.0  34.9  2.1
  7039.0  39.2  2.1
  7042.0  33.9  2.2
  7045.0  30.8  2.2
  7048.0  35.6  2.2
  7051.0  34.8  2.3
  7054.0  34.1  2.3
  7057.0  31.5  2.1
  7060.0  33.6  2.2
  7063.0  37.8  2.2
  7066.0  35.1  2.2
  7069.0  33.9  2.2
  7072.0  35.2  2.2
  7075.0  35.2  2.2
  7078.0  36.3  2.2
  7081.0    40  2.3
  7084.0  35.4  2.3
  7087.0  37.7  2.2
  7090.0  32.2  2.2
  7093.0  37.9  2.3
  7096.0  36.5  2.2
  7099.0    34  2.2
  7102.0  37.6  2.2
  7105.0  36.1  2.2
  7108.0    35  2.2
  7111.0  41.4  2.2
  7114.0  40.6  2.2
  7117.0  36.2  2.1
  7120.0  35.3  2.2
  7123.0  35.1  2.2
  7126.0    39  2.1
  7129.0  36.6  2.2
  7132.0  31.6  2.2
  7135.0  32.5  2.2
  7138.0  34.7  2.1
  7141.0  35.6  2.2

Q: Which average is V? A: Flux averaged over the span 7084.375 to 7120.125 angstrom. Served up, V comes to 36.7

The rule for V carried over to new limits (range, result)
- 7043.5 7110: 35.3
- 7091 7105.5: 36.3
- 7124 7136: 35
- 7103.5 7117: 38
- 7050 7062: 33.6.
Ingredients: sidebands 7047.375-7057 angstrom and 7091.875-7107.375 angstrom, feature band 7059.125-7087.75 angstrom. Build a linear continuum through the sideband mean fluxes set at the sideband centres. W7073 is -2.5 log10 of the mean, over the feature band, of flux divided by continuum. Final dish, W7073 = -0.03 mag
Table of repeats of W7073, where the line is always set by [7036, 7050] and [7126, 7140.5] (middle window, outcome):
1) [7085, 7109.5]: -0.04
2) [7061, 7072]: -0.02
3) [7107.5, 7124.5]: -0.09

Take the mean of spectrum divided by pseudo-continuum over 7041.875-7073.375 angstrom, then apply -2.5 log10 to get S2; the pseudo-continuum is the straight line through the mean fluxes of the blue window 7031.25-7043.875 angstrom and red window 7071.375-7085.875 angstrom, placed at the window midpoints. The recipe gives 0.07 mag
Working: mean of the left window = 36.2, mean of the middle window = 34.2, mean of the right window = 36.5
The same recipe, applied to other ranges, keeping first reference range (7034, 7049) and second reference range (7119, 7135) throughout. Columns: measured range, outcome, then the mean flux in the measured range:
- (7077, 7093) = -0.042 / 36.5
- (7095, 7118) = -0.061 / 37.2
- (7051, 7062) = 0.047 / 33.5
